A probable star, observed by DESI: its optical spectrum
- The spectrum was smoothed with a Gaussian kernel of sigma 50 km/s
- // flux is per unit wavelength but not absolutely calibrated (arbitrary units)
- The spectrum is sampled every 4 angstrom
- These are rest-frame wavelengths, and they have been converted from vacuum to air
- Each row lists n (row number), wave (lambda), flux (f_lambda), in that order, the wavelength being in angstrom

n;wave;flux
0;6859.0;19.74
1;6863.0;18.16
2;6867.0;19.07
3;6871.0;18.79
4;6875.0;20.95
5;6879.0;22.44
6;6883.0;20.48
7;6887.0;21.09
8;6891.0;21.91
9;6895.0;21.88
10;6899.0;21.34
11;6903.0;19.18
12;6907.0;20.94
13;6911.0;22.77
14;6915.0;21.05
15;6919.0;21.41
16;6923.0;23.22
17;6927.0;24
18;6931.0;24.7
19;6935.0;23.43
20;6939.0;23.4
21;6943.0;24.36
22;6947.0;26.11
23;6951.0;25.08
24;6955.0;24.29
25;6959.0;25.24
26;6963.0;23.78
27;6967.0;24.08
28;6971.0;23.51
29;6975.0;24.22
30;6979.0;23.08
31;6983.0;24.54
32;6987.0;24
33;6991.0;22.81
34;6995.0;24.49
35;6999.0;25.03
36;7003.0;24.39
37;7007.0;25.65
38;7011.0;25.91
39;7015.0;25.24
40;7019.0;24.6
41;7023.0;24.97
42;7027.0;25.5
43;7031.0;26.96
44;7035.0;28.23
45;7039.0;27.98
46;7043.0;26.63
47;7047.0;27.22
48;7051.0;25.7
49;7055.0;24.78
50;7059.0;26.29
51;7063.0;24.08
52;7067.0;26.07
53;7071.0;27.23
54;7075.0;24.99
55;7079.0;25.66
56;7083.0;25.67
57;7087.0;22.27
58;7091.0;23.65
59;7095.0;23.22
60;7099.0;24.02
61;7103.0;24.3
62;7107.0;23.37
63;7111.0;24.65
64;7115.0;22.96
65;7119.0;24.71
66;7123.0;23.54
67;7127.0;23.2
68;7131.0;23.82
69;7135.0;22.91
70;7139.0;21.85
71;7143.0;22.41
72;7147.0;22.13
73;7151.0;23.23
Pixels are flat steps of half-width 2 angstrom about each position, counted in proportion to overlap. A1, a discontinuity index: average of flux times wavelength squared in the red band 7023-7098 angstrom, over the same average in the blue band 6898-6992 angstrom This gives 1.13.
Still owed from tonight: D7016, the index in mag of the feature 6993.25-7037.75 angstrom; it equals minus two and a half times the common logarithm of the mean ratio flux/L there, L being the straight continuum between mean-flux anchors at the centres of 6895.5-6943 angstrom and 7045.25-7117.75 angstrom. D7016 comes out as -0.078 mag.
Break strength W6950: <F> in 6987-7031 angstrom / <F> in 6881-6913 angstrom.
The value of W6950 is 1.18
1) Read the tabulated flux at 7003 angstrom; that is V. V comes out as 24.39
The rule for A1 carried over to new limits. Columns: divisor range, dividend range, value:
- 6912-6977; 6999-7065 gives 1.11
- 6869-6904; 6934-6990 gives 1.18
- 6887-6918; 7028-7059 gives 1.31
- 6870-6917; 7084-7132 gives 1.19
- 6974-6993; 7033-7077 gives 1.13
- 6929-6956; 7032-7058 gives 1.12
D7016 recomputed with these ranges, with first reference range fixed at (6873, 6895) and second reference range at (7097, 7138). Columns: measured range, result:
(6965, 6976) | -0.077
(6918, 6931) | -0.070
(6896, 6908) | 0.053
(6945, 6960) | -0.142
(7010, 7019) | -0.119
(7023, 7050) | -0.173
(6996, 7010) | -0.112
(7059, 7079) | -0.108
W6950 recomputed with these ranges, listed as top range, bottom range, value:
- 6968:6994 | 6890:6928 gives 1.09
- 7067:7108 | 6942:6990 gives 1.01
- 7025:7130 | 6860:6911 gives 1.22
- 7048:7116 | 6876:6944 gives 1.11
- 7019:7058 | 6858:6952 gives 1.20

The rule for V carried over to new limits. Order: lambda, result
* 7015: 25.24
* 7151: 23.23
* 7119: 24.71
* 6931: 24.7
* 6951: 25.08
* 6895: 21.88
